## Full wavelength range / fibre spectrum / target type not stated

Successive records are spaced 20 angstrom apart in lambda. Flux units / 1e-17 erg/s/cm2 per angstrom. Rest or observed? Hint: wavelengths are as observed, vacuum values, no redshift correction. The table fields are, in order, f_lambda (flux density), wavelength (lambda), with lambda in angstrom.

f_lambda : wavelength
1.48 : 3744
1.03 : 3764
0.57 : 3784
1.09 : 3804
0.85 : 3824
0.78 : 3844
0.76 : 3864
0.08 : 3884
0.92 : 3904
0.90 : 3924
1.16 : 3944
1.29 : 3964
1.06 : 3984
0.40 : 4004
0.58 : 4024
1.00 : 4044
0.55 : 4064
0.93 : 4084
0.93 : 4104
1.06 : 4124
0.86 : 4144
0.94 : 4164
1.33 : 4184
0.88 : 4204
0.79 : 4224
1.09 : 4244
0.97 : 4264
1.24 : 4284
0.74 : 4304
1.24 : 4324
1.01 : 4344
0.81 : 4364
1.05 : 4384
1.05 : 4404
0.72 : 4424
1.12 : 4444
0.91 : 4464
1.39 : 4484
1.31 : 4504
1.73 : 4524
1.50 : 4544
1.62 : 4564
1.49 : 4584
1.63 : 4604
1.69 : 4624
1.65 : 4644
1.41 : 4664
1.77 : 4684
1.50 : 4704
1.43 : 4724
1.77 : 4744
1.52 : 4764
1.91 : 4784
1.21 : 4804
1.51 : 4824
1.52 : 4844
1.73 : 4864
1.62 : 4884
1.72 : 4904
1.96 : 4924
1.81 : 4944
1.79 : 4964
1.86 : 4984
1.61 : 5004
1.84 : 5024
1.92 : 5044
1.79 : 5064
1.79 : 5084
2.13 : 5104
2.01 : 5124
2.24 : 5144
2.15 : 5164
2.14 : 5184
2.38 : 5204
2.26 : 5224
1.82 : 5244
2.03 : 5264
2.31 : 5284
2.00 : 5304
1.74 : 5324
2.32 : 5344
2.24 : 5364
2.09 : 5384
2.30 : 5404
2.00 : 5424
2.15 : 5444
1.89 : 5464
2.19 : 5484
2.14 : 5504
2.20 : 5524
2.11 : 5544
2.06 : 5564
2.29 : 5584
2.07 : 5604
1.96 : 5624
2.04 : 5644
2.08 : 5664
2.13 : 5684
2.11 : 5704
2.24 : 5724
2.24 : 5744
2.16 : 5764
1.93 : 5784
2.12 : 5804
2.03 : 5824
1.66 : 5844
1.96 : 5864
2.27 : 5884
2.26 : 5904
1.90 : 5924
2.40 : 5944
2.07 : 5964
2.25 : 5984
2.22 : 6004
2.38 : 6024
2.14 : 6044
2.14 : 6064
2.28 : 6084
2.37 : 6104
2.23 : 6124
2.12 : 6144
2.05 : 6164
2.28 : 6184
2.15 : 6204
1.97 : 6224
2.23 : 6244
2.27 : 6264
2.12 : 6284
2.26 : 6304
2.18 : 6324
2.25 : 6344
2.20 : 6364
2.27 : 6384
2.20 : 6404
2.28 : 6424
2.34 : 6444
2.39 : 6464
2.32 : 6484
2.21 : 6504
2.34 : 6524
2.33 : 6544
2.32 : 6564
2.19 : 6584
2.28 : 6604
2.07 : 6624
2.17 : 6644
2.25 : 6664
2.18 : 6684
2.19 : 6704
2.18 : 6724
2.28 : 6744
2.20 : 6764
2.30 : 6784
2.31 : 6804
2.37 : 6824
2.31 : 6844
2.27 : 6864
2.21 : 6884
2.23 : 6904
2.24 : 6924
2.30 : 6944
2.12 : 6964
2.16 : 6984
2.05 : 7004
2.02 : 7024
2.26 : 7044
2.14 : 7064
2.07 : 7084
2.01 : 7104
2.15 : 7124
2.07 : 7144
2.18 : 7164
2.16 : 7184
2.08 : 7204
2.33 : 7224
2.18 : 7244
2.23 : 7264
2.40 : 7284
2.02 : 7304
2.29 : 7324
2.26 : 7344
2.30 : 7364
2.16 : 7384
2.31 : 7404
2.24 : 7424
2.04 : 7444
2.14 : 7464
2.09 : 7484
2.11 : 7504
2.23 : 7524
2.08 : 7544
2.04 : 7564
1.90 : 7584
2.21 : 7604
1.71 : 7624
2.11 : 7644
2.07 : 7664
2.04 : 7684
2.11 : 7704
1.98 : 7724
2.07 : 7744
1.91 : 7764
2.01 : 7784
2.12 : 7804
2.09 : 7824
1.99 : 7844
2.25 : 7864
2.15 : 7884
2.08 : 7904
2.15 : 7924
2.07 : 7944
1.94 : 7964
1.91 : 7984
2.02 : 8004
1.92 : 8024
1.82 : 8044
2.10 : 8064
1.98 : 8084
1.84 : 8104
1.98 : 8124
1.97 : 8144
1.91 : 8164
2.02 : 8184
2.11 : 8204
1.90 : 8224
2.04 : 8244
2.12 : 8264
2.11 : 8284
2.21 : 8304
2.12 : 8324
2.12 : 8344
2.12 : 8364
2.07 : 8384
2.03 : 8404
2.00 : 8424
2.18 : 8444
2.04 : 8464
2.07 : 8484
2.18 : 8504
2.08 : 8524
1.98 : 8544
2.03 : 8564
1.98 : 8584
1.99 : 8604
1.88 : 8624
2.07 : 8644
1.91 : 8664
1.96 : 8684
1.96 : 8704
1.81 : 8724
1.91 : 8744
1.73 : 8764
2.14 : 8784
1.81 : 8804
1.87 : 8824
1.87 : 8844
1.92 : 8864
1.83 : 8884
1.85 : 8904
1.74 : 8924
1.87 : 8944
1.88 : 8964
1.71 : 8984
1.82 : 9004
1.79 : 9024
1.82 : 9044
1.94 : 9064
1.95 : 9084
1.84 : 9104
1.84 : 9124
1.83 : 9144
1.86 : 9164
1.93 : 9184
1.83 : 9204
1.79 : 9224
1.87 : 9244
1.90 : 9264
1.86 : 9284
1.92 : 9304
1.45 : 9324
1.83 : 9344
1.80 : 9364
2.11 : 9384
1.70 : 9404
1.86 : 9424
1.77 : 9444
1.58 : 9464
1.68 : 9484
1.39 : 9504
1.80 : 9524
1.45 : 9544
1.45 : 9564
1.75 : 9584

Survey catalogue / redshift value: 0.124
